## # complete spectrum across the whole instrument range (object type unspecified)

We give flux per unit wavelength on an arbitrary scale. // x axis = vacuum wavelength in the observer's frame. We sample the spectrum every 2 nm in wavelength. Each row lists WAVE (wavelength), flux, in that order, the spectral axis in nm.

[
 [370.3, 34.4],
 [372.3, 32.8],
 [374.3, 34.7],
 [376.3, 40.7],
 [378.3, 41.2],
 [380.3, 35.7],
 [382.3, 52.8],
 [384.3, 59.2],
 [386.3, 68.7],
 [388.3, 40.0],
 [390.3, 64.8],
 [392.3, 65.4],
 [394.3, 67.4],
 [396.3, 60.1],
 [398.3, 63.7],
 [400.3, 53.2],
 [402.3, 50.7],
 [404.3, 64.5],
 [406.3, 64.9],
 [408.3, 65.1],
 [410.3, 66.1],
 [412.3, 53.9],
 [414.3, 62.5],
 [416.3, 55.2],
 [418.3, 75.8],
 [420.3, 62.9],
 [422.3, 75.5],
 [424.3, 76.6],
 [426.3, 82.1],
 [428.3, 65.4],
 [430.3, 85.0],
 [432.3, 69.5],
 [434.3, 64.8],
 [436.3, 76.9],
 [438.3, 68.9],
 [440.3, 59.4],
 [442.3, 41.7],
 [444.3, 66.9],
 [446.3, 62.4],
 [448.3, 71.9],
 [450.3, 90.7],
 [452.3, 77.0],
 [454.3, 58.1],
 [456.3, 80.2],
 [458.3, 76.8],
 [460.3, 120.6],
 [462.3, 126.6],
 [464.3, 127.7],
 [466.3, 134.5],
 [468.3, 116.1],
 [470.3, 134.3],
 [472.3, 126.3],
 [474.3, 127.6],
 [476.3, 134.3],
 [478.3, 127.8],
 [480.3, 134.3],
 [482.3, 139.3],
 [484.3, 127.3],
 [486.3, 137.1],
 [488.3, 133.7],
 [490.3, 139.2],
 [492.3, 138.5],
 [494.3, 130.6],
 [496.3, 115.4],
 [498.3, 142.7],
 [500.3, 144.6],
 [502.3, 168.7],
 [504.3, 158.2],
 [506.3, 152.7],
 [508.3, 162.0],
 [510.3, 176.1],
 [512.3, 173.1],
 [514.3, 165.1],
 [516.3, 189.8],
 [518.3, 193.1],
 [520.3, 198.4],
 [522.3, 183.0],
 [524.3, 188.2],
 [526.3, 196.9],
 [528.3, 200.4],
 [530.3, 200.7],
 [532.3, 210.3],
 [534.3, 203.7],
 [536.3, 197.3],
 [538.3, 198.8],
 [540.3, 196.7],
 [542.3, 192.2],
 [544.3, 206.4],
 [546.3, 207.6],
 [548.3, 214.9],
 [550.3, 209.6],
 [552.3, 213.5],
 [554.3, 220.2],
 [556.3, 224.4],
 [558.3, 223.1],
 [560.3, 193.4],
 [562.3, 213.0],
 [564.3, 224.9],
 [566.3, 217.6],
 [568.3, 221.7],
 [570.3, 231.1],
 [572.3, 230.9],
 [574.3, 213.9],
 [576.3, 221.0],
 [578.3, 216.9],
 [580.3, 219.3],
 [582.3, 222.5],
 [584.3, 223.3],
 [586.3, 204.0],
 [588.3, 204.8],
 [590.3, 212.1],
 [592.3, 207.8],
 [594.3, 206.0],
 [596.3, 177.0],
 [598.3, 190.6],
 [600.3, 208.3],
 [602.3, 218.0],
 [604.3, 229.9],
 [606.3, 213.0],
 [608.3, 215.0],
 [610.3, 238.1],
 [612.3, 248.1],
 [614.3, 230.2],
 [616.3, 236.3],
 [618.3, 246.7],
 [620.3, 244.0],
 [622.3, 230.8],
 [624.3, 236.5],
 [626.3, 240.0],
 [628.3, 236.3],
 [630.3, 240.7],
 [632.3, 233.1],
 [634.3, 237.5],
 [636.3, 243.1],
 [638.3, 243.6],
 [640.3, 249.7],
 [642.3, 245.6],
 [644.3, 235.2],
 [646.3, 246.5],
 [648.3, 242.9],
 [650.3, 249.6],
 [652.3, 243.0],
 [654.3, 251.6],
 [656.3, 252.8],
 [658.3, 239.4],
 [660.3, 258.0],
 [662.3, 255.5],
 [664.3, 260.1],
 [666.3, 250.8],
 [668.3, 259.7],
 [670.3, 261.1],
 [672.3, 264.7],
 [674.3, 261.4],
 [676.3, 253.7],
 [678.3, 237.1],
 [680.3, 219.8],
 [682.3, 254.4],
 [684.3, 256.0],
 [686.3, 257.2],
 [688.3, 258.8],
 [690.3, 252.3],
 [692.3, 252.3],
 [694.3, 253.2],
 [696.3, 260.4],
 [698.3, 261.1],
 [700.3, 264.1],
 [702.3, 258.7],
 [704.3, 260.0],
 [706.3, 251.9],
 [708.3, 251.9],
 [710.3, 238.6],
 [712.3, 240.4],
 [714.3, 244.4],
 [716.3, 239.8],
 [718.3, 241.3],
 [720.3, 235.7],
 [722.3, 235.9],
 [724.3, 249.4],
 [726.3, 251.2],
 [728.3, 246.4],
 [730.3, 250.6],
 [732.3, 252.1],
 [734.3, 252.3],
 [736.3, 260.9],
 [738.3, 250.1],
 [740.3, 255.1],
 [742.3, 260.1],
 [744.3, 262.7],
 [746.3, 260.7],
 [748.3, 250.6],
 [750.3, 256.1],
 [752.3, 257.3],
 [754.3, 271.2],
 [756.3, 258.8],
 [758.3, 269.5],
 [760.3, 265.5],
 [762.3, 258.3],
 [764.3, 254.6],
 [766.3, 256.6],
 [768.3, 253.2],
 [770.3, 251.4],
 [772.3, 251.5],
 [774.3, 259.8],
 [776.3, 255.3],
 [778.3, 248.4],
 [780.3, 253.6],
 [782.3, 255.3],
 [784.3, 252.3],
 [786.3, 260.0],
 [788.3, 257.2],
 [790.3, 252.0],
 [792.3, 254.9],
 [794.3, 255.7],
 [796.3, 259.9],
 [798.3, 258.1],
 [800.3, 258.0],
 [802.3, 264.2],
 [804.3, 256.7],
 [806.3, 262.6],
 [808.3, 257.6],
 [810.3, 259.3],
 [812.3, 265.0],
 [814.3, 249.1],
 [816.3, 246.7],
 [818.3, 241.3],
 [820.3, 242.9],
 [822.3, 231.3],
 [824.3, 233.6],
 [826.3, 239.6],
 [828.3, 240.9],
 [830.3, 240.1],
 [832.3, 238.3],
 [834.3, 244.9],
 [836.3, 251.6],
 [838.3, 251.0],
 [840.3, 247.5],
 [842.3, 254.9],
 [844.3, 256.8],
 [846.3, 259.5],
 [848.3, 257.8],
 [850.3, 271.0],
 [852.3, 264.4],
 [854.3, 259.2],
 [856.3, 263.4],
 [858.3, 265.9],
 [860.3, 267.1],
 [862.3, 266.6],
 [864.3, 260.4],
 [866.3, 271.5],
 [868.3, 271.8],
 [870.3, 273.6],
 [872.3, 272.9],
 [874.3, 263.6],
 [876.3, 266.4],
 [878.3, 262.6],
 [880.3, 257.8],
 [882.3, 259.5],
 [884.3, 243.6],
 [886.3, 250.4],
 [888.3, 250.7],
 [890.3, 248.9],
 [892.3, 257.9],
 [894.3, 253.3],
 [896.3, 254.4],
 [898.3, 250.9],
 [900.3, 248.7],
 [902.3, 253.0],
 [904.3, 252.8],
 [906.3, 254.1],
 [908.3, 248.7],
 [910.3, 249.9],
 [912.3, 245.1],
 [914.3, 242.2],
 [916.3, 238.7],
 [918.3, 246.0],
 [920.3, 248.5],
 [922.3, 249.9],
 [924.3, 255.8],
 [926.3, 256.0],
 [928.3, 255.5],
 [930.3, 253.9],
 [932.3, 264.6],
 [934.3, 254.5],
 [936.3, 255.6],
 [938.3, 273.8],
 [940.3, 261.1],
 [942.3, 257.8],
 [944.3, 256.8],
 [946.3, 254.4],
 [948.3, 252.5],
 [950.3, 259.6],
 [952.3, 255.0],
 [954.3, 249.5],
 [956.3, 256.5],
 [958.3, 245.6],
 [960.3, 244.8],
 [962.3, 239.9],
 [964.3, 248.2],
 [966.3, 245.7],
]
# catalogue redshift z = 0.15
